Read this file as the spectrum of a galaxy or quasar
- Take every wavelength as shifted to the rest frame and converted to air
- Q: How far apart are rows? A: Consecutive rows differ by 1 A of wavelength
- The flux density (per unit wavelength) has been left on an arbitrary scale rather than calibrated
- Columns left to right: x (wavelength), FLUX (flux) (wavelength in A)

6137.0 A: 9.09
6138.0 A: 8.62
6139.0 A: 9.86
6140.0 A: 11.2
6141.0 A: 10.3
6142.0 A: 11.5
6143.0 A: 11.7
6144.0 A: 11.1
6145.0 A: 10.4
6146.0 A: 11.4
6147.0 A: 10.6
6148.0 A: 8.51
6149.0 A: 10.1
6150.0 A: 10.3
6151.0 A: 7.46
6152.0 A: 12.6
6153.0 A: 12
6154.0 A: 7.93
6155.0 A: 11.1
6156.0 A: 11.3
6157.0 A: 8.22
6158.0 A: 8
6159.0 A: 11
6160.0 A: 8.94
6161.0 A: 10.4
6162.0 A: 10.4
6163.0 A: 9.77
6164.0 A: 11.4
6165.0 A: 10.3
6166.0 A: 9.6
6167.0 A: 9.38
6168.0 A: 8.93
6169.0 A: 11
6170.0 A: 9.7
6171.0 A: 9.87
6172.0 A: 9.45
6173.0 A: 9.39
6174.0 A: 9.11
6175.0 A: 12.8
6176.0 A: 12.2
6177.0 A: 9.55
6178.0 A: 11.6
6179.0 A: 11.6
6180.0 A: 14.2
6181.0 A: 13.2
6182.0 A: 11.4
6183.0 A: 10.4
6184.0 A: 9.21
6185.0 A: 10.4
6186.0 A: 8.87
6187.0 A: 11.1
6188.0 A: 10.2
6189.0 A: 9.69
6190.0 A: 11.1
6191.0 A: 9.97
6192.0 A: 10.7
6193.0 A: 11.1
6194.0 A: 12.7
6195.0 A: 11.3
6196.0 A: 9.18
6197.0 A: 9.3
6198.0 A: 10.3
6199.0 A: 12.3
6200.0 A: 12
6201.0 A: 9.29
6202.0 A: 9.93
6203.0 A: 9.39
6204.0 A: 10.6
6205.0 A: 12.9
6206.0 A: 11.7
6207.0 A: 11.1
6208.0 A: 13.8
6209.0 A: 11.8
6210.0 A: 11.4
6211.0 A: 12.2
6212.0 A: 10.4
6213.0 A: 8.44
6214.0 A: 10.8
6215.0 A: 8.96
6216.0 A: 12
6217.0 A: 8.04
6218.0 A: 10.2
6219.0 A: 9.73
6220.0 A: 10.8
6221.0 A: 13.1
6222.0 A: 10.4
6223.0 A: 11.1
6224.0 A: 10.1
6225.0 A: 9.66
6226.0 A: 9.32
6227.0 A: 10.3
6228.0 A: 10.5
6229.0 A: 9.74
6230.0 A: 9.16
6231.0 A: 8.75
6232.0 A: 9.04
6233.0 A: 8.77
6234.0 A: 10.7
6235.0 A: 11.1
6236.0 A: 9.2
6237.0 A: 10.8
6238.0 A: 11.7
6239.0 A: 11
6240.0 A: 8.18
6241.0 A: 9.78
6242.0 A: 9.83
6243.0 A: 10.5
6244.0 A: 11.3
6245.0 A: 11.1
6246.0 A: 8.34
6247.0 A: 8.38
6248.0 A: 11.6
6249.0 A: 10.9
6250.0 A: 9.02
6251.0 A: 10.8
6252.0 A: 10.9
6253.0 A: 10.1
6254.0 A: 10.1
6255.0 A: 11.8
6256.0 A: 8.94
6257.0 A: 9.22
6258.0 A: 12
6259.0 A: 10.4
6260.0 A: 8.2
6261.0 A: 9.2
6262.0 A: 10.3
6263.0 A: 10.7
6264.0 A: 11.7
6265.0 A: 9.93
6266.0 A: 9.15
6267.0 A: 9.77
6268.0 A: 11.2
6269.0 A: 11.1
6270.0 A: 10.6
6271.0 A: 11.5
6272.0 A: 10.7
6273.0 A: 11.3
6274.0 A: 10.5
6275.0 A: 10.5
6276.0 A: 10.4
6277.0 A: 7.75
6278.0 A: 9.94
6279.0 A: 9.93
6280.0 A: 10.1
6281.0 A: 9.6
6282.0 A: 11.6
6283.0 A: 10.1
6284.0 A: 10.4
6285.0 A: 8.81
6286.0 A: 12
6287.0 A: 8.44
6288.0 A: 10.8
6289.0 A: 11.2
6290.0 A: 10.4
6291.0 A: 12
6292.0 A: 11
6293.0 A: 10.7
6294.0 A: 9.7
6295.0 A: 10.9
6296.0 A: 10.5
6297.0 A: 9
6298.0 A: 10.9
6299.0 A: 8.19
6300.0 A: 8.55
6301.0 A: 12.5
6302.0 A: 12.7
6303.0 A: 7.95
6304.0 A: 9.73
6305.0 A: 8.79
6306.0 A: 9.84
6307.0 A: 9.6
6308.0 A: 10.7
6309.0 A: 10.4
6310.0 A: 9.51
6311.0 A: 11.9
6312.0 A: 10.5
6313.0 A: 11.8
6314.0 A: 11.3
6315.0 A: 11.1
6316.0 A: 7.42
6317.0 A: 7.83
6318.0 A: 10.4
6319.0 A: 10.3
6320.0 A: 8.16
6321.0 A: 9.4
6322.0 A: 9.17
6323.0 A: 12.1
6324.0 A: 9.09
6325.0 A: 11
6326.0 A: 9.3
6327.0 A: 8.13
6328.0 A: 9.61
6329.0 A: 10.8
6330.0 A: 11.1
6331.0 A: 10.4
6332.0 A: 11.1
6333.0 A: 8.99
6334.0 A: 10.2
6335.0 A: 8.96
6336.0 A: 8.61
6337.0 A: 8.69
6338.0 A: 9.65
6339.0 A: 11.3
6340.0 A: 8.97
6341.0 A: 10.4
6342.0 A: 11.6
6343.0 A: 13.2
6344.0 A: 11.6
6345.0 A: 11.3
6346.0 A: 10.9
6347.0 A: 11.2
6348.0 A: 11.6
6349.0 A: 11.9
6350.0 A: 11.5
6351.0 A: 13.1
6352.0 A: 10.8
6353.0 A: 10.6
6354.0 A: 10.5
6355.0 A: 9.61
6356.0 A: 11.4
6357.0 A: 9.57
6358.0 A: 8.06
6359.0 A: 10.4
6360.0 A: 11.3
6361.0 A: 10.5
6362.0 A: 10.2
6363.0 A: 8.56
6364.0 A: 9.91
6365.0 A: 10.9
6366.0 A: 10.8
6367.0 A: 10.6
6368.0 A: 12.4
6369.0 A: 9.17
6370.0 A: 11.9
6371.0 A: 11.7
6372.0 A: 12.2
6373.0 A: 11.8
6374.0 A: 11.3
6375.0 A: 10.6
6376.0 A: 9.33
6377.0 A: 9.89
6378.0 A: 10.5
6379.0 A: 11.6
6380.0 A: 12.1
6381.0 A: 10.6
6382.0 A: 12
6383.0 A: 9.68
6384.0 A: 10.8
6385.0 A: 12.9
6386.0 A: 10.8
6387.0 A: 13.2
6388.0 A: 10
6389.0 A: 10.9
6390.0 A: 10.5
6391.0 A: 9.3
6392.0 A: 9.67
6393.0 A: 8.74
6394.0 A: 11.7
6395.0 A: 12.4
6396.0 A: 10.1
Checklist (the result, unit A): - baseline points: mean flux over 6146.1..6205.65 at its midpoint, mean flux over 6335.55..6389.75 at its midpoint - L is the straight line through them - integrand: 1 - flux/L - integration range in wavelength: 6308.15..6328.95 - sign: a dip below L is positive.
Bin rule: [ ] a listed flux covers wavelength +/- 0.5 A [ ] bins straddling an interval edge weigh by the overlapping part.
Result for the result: 1.51 A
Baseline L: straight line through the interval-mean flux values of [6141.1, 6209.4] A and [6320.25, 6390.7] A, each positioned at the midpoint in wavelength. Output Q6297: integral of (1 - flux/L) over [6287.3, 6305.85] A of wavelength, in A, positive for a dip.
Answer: 0.6 A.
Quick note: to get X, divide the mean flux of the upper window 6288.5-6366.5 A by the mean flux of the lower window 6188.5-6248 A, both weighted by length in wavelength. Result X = 1.0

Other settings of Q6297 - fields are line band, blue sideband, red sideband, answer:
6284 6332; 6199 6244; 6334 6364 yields 1.7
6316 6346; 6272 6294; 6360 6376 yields 1.7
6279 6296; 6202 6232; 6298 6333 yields -0.5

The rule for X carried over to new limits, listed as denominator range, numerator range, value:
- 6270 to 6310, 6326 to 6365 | 1.02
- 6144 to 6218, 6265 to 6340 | 0.96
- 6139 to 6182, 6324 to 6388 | 1.02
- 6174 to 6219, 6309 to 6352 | 0.95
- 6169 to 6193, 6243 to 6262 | 0.95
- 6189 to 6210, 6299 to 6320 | 0.91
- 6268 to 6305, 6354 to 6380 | 1.03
